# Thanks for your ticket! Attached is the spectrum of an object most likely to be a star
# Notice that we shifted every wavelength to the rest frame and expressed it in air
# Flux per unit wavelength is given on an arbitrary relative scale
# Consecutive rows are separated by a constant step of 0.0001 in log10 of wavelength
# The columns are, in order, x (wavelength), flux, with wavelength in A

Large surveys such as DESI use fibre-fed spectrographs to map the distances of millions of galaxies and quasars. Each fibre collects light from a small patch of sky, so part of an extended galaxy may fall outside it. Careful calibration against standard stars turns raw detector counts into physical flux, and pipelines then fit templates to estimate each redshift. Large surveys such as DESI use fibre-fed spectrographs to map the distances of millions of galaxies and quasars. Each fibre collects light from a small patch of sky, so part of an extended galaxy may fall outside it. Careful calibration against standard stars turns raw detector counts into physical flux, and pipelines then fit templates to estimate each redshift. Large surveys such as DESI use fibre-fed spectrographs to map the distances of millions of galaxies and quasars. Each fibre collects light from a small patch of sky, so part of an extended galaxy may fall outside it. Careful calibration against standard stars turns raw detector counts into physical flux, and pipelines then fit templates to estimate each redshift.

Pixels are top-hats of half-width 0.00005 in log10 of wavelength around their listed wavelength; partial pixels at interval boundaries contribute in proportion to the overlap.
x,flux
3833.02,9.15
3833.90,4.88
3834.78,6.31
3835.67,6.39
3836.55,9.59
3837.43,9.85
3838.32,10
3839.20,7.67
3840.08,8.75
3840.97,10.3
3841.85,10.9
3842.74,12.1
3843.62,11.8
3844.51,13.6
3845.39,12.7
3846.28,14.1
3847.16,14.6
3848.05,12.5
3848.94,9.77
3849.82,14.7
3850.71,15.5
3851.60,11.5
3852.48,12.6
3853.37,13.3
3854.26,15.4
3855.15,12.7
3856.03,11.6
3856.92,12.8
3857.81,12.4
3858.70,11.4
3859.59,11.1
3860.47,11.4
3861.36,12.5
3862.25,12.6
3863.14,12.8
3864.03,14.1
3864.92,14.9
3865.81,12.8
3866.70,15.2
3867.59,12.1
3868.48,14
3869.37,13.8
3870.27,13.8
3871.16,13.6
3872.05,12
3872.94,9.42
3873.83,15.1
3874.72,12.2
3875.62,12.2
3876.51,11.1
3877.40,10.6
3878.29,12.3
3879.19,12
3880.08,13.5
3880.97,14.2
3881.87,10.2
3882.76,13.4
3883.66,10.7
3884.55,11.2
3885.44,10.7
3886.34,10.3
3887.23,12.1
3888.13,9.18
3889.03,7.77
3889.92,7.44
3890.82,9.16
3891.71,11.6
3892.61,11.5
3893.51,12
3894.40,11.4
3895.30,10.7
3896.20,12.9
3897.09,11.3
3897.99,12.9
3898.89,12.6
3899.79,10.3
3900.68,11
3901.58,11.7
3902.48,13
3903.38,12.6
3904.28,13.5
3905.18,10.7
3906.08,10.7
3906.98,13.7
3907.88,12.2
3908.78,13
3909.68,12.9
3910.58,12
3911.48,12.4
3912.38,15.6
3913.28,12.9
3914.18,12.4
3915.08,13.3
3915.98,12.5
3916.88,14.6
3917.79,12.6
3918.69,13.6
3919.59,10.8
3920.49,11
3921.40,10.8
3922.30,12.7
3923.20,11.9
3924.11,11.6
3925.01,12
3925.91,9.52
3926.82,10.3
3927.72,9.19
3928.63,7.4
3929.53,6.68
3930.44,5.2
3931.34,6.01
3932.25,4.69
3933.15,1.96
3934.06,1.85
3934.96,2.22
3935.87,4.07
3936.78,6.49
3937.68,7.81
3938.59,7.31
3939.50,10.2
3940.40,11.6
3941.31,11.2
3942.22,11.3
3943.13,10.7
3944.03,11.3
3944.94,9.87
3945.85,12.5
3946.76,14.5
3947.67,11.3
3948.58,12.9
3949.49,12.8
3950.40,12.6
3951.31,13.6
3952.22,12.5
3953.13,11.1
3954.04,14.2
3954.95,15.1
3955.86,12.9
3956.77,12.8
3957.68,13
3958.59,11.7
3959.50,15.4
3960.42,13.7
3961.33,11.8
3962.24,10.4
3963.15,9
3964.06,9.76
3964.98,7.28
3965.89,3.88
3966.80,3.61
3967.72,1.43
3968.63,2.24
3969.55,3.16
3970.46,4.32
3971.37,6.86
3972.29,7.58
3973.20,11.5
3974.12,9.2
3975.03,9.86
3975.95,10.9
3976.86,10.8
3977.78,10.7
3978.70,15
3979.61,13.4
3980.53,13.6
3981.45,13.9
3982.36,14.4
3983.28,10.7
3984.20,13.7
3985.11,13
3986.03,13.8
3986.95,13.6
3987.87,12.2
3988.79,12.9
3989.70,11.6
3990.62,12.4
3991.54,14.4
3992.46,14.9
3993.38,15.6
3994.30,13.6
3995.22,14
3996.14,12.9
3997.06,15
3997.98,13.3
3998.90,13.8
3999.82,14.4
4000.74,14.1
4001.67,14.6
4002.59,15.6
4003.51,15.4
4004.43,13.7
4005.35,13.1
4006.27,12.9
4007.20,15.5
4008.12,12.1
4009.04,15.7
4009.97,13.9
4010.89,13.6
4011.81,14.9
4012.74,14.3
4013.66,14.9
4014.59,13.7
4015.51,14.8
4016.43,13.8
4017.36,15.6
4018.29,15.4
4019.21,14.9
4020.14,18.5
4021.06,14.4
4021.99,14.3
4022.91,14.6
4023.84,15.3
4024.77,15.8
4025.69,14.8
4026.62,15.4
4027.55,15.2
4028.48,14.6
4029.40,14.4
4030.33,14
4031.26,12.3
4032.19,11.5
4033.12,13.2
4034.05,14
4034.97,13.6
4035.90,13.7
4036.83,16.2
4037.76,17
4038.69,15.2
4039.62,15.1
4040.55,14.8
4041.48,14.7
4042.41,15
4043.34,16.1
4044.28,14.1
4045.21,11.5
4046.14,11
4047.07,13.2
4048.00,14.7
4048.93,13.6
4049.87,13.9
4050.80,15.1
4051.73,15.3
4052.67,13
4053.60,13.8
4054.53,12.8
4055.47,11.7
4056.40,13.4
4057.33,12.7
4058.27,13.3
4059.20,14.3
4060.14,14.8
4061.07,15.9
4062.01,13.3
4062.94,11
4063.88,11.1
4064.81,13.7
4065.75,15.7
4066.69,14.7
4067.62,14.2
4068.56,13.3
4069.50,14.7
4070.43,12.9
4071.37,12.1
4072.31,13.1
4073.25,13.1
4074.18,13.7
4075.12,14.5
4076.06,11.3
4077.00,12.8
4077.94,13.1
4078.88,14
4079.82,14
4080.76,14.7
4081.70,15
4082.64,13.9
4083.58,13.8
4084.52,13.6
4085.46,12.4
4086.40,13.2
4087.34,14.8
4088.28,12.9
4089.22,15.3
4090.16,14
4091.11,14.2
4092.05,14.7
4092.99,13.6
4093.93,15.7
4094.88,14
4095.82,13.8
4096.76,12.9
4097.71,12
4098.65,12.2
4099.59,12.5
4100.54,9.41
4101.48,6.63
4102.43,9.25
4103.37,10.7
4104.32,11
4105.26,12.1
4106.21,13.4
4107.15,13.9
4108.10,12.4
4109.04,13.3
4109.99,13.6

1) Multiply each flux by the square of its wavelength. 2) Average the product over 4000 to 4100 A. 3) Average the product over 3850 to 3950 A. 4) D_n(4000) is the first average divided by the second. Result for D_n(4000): 1.34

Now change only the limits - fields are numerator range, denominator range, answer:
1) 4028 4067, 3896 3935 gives 1.37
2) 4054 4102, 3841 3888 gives 1.19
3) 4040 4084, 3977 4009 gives 1.04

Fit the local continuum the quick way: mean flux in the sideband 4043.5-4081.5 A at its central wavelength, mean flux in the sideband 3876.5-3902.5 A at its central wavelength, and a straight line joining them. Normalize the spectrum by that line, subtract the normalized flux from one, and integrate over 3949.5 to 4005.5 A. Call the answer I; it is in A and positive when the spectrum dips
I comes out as 3.1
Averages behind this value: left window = 11.3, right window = 13.5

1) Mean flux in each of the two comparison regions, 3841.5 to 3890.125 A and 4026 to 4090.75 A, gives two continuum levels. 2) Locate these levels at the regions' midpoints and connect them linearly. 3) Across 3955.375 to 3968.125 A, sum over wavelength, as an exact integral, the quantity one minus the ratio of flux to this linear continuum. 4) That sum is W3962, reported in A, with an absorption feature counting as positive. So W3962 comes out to 3.2 A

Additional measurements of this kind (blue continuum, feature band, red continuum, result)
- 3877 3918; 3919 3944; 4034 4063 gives 7.8 A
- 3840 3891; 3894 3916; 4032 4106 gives 0.2 A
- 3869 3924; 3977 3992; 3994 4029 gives 1.0 A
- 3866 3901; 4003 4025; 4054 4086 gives -2.8 A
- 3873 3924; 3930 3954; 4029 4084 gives 6.2 A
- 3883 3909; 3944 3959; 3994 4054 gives 0.0 A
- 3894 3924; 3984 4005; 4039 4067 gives -1.1 A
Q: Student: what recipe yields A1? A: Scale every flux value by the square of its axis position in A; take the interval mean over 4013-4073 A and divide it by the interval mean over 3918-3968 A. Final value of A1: 1.50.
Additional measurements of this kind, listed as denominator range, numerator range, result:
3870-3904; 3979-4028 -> 1.30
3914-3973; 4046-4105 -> 1.46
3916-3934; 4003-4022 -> 1.60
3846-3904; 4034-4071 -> 1.25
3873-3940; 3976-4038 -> 1.39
